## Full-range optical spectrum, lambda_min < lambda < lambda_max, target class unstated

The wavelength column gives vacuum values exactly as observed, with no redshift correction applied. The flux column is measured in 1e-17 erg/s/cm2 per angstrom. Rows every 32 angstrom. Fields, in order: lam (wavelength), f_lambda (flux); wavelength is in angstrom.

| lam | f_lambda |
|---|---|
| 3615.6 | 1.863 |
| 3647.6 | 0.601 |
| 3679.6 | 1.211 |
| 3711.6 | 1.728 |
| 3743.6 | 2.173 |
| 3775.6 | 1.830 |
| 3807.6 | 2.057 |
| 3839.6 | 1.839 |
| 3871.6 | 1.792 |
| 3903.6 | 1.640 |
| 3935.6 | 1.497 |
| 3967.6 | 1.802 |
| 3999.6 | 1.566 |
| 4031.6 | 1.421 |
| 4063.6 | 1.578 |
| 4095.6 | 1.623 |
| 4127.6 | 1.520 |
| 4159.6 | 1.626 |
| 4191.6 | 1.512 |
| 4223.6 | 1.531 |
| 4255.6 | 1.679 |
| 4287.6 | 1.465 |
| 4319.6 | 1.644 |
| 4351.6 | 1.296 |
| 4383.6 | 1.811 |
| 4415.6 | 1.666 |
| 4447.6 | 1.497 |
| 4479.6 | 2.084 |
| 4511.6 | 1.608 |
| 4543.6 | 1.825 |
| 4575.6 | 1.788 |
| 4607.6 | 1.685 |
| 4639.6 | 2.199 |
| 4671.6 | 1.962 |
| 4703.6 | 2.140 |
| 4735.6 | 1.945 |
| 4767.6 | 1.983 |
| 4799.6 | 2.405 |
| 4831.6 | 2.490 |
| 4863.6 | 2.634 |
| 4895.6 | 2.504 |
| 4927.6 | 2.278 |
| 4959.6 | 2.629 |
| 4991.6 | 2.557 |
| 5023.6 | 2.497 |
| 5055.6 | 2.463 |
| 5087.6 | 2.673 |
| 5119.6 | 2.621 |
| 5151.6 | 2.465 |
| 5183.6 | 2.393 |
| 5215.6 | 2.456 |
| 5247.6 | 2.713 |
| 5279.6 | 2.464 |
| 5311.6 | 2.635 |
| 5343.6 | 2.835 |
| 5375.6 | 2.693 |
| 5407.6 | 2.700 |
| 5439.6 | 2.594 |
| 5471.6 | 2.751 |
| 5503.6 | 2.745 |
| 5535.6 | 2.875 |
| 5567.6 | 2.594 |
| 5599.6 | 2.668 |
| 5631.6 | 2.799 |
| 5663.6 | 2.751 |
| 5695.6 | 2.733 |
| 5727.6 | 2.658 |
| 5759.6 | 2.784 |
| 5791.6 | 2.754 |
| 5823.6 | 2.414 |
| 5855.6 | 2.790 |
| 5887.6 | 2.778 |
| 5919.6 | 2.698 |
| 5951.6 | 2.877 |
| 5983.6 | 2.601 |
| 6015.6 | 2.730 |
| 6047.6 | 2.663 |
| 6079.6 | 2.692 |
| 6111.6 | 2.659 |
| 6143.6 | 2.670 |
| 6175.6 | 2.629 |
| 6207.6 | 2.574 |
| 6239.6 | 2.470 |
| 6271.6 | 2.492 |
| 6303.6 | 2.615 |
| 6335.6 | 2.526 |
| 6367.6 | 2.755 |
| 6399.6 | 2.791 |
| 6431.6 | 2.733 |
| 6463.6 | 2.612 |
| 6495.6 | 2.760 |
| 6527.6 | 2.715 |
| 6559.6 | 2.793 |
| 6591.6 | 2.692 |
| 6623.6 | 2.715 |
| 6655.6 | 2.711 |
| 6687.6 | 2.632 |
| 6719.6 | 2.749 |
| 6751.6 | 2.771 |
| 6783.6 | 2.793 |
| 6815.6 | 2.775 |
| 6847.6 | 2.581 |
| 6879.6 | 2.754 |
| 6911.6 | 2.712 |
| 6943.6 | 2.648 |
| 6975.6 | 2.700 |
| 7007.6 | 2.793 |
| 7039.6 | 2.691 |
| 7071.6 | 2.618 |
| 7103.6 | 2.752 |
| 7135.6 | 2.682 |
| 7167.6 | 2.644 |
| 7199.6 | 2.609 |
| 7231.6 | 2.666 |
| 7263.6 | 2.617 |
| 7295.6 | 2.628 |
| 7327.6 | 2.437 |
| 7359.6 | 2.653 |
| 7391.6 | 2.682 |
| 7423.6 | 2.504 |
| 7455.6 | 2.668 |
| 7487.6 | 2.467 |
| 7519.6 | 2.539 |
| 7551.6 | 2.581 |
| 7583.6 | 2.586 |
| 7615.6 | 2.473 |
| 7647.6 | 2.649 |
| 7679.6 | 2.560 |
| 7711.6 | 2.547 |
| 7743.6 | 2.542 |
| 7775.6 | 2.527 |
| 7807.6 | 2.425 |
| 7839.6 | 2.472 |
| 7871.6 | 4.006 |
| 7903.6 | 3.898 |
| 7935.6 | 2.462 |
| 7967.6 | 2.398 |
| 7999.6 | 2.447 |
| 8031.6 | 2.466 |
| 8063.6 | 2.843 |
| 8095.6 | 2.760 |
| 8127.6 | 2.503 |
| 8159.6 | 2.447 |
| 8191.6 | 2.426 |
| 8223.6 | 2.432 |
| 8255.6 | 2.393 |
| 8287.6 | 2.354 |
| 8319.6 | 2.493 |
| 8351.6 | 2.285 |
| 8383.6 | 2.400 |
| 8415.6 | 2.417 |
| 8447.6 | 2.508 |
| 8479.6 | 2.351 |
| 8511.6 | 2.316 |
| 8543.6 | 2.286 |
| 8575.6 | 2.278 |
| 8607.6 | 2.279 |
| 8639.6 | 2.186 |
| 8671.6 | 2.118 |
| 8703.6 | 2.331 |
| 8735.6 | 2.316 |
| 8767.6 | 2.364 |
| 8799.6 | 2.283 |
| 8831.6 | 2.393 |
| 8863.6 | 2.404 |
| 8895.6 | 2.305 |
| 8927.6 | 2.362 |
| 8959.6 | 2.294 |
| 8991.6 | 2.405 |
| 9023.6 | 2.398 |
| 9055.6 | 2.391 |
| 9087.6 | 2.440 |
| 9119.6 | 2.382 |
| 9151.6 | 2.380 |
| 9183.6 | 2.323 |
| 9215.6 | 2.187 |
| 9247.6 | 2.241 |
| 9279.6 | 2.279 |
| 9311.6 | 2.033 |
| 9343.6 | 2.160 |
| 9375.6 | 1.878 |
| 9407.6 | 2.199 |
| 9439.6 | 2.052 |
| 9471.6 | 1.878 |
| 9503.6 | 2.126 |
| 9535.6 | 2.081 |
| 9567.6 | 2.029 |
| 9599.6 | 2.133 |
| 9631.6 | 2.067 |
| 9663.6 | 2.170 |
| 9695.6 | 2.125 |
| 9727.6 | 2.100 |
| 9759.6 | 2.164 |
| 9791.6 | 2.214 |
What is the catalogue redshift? 0.201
